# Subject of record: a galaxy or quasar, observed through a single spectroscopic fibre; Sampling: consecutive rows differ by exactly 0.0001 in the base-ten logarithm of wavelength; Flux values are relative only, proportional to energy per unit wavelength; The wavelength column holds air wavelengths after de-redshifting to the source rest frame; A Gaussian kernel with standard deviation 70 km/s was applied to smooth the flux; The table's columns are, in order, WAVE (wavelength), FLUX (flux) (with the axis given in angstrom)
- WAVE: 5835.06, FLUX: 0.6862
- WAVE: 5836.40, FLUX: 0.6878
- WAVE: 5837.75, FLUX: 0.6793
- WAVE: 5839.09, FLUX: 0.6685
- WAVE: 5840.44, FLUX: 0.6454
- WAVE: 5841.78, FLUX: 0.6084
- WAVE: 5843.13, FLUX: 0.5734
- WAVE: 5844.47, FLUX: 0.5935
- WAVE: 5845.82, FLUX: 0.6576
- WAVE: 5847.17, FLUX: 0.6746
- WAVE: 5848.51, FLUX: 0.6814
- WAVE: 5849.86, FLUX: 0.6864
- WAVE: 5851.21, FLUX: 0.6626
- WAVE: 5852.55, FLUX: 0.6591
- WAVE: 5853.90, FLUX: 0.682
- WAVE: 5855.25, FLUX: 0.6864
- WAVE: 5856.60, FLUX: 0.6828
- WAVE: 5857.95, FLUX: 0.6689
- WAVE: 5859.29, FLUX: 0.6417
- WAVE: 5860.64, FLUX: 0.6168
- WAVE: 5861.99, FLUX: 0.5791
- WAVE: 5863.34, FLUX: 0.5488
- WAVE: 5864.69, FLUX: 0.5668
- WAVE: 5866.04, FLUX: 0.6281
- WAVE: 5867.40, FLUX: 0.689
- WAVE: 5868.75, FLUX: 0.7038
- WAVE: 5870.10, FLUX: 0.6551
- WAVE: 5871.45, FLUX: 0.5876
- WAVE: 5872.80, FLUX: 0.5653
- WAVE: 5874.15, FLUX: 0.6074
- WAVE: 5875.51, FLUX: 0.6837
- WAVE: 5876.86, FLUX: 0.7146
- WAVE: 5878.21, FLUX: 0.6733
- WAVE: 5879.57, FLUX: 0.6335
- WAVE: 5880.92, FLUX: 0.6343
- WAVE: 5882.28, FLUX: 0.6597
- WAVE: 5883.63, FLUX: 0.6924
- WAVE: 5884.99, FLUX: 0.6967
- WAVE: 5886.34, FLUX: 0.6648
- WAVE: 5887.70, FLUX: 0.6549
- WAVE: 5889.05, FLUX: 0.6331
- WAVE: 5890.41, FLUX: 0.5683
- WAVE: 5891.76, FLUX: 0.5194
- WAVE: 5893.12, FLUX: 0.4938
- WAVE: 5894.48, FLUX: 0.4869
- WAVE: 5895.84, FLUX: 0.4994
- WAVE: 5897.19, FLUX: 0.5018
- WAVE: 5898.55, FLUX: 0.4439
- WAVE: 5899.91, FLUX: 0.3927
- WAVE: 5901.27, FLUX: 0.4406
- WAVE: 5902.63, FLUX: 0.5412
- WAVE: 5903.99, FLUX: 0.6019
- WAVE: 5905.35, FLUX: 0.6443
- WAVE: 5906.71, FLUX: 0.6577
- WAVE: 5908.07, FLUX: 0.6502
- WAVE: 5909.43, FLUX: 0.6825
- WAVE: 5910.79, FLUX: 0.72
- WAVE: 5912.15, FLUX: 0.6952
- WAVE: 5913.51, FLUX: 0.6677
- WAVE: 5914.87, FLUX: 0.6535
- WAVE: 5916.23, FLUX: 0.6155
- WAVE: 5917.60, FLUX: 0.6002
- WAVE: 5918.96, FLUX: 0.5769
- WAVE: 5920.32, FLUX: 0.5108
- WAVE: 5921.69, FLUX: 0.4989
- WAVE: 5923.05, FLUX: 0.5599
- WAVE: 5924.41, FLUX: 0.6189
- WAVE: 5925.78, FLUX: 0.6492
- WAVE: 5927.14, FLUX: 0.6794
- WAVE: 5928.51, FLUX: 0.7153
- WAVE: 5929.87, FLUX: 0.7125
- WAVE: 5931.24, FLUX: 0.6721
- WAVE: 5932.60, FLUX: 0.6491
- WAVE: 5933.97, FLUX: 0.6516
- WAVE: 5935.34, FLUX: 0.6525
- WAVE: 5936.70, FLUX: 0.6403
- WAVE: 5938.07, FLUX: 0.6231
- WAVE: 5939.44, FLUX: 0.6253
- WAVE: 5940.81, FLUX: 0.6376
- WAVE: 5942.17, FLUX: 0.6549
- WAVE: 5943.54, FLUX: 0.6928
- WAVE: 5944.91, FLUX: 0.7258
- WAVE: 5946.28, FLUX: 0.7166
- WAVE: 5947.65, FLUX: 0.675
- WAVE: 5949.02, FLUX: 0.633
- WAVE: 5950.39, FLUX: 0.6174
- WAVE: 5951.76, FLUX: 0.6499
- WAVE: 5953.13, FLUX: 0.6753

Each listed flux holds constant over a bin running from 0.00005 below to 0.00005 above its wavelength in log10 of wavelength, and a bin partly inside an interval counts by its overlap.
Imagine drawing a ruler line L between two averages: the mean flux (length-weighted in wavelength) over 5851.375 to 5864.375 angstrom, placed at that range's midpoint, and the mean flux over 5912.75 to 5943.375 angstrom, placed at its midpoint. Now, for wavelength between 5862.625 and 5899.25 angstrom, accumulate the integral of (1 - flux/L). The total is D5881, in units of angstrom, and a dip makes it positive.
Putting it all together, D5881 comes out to 1.7 angstrom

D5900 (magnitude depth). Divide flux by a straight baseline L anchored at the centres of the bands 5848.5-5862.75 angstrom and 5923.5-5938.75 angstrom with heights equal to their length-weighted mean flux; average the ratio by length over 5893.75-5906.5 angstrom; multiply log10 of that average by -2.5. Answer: 0.27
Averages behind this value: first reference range 0.657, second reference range 0.659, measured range 0.511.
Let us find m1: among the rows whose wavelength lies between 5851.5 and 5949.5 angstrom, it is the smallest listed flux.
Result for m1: 0.3927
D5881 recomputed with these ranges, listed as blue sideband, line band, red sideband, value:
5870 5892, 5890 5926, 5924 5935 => 4.6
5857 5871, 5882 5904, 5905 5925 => 2.5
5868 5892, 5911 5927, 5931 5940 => 0.8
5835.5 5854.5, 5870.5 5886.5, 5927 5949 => 0.2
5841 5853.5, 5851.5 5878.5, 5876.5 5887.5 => 0.6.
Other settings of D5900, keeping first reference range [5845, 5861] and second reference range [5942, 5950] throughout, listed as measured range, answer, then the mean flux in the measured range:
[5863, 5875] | 0.085 mag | 0.619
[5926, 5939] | 0.024 mag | 0.665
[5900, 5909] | 0.167 mag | 0.579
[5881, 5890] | 0.017 mag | 0.662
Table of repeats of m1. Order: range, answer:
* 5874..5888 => 0.6074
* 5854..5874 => 0.5488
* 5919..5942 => 0.4989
